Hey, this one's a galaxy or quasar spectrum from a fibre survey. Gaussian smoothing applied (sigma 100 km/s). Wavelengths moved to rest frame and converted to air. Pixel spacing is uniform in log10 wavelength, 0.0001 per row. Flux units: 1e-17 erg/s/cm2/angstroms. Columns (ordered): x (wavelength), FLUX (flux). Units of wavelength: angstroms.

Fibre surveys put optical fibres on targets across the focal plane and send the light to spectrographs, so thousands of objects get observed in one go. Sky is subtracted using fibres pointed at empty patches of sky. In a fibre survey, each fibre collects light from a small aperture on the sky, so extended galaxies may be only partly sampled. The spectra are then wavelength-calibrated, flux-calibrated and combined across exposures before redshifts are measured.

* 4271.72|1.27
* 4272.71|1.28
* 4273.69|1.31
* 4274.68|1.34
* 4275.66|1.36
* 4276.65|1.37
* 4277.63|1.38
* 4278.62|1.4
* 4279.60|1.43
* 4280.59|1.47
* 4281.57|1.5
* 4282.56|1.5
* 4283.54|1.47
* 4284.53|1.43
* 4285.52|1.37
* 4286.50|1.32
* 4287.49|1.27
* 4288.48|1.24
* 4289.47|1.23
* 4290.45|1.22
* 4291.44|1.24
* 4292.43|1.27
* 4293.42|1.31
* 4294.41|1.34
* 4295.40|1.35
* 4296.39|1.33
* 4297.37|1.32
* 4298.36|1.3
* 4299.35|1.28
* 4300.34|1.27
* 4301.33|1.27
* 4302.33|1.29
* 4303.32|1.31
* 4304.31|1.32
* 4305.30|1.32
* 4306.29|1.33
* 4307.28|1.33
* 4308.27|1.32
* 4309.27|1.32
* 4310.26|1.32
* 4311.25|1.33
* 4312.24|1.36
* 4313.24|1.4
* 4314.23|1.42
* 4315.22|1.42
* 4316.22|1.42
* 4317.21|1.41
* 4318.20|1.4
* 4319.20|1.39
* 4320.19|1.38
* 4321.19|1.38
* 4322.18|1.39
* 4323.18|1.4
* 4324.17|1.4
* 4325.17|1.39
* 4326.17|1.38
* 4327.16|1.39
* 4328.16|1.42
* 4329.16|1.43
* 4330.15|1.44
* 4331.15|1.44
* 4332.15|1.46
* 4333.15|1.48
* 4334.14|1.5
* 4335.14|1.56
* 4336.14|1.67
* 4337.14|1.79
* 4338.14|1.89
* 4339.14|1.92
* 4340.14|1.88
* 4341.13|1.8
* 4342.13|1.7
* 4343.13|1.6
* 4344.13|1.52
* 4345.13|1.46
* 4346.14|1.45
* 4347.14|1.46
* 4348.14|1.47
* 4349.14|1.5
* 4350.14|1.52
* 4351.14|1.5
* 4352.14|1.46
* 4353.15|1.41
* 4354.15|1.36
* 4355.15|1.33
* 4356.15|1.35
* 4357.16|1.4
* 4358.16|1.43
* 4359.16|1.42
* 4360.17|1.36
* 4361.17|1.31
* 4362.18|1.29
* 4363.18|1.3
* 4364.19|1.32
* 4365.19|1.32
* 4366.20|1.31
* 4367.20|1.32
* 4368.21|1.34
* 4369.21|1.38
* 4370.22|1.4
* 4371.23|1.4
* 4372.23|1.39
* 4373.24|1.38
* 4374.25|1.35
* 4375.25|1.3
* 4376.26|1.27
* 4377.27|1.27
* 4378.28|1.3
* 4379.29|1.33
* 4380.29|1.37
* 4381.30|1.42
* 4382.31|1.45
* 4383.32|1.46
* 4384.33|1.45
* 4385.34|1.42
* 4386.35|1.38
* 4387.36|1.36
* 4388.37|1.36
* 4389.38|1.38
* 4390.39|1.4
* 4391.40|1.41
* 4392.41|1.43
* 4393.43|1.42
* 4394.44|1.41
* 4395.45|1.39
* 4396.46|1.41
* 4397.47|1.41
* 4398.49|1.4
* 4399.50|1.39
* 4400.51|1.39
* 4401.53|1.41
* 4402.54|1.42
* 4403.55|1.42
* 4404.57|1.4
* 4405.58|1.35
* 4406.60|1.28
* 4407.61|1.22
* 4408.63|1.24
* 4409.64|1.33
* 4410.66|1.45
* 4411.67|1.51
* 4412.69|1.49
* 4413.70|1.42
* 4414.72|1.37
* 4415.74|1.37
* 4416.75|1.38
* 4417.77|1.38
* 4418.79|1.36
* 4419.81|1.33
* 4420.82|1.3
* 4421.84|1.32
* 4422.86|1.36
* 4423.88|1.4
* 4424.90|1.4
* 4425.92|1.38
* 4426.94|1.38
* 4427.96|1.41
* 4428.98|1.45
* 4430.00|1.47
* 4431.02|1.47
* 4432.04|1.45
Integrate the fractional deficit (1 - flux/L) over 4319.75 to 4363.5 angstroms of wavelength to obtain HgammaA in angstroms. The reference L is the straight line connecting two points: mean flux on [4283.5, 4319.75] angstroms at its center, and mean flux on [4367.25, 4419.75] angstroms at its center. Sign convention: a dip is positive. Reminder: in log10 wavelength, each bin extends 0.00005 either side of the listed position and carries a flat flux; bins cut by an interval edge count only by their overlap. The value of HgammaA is -4.4 angstroms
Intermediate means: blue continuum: 1.33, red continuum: 1.38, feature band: 1.49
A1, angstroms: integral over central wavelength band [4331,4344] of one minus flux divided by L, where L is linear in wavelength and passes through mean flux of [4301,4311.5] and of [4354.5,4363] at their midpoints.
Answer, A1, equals -3.2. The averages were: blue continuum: 1.31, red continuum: 1.36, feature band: 1.67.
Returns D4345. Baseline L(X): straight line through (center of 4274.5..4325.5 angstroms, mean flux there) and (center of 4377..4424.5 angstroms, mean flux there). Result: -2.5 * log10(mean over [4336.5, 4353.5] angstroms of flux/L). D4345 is -0.18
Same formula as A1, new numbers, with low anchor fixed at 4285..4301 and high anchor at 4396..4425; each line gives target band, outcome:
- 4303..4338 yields -2.8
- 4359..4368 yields 0.1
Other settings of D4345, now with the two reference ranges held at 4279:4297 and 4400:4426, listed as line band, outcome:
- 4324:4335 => -0.06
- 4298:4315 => 0.02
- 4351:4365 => -0.01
